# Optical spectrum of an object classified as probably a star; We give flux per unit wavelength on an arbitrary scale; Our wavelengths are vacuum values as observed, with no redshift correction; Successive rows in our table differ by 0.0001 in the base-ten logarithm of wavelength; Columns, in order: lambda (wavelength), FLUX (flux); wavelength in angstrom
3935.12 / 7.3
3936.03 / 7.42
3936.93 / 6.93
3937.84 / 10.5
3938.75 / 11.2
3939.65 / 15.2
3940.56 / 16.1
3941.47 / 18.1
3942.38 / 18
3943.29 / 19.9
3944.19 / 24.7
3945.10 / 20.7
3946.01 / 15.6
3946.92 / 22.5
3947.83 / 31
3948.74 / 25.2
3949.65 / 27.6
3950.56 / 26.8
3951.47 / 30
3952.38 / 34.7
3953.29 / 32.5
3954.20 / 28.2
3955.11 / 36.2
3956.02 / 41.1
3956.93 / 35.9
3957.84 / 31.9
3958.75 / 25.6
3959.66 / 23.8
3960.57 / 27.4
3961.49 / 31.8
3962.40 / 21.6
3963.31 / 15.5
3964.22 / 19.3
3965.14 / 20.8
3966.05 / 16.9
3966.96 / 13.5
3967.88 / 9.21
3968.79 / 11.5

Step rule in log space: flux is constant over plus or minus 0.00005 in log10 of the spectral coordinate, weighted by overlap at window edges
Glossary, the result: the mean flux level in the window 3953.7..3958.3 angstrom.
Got 34.7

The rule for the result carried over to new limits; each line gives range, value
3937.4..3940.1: 12.3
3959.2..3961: 25.6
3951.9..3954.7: 31.9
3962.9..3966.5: 18.2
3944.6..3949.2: 23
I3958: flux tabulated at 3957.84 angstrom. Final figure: 31.9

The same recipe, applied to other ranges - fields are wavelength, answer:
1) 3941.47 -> 18.1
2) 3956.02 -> 41.1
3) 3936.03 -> 7.42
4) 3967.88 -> 9.21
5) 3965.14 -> 20.8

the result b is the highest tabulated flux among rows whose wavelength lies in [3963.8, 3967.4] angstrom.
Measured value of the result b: 20.8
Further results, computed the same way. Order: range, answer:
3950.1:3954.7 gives 34.7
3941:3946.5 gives 24.7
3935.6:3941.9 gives 18.1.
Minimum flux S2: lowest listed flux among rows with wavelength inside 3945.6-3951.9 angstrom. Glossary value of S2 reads 15.6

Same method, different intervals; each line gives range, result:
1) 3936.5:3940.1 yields 6.93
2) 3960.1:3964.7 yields 15.5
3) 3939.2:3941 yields 15.2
